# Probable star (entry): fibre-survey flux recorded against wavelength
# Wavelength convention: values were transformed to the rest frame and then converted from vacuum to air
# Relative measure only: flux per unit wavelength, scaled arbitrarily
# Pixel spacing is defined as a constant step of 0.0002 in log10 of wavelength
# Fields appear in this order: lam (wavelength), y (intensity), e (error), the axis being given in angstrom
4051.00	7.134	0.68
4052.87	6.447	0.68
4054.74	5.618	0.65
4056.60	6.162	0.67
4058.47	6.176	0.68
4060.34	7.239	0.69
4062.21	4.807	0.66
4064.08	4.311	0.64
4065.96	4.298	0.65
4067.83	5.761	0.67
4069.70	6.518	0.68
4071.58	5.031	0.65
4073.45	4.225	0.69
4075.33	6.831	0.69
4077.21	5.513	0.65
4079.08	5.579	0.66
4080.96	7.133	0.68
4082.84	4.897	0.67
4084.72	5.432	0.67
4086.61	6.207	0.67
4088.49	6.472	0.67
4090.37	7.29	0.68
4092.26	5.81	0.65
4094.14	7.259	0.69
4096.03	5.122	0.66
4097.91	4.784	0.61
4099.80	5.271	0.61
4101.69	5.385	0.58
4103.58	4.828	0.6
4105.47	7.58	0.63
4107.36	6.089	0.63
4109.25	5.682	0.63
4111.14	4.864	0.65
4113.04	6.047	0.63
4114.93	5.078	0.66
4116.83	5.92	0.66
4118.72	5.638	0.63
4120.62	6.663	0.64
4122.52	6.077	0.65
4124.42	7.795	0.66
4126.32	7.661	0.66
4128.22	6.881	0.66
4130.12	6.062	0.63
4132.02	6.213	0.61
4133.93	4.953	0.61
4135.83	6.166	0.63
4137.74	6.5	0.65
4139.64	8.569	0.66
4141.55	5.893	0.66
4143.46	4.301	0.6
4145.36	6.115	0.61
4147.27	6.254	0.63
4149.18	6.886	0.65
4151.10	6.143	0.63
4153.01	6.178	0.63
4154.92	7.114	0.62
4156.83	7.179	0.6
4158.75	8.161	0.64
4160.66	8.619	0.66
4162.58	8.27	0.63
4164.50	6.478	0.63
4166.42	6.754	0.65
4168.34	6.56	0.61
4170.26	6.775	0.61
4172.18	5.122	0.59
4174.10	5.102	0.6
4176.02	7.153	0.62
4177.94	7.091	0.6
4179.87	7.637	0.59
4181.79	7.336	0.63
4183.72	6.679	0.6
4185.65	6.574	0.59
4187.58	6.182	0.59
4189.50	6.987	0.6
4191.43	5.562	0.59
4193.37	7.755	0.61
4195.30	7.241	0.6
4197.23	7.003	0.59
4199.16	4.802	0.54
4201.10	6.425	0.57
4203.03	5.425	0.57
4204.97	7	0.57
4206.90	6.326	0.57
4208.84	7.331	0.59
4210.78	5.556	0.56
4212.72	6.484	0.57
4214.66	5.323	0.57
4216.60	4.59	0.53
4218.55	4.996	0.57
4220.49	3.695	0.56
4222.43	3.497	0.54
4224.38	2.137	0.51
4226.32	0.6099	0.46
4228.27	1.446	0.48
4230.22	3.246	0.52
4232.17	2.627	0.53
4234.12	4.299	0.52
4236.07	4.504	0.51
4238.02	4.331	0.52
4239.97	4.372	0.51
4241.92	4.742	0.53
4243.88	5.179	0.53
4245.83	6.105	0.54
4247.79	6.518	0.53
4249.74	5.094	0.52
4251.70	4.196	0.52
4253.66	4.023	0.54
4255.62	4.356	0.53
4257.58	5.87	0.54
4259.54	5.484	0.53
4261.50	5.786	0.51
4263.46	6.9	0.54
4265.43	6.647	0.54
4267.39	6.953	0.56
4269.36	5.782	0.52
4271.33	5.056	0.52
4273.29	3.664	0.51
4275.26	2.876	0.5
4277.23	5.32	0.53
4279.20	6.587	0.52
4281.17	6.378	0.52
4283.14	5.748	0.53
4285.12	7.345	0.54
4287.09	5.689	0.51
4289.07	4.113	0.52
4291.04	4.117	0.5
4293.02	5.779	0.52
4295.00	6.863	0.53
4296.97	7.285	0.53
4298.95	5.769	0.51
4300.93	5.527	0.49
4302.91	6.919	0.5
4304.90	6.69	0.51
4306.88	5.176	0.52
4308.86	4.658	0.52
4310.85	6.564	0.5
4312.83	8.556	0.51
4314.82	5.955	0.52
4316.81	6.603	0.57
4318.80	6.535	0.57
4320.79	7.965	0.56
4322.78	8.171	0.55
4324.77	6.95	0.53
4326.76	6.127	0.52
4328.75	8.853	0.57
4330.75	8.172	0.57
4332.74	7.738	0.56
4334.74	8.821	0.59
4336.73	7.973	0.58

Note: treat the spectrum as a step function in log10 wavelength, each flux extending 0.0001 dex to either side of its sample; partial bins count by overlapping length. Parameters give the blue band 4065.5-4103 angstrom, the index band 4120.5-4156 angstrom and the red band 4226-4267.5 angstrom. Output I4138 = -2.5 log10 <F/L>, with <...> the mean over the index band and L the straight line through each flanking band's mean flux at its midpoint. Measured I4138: -0.19 mag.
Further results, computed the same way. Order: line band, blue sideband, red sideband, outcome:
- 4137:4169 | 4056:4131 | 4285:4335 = -0.12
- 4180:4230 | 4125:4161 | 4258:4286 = 0.14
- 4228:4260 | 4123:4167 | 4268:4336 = 0.38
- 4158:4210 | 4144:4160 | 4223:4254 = -0.19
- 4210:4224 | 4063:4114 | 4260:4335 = 0.27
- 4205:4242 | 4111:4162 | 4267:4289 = 0.35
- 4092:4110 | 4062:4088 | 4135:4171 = 0.03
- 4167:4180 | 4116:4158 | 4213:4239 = -0.22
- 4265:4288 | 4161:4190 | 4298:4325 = 0.17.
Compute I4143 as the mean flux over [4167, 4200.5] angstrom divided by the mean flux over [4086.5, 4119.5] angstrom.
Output 1.12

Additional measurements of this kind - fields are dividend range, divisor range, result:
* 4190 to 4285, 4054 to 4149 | 0.87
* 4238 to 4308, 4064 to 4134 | 0.94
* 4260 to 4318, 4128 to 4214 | 0.90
